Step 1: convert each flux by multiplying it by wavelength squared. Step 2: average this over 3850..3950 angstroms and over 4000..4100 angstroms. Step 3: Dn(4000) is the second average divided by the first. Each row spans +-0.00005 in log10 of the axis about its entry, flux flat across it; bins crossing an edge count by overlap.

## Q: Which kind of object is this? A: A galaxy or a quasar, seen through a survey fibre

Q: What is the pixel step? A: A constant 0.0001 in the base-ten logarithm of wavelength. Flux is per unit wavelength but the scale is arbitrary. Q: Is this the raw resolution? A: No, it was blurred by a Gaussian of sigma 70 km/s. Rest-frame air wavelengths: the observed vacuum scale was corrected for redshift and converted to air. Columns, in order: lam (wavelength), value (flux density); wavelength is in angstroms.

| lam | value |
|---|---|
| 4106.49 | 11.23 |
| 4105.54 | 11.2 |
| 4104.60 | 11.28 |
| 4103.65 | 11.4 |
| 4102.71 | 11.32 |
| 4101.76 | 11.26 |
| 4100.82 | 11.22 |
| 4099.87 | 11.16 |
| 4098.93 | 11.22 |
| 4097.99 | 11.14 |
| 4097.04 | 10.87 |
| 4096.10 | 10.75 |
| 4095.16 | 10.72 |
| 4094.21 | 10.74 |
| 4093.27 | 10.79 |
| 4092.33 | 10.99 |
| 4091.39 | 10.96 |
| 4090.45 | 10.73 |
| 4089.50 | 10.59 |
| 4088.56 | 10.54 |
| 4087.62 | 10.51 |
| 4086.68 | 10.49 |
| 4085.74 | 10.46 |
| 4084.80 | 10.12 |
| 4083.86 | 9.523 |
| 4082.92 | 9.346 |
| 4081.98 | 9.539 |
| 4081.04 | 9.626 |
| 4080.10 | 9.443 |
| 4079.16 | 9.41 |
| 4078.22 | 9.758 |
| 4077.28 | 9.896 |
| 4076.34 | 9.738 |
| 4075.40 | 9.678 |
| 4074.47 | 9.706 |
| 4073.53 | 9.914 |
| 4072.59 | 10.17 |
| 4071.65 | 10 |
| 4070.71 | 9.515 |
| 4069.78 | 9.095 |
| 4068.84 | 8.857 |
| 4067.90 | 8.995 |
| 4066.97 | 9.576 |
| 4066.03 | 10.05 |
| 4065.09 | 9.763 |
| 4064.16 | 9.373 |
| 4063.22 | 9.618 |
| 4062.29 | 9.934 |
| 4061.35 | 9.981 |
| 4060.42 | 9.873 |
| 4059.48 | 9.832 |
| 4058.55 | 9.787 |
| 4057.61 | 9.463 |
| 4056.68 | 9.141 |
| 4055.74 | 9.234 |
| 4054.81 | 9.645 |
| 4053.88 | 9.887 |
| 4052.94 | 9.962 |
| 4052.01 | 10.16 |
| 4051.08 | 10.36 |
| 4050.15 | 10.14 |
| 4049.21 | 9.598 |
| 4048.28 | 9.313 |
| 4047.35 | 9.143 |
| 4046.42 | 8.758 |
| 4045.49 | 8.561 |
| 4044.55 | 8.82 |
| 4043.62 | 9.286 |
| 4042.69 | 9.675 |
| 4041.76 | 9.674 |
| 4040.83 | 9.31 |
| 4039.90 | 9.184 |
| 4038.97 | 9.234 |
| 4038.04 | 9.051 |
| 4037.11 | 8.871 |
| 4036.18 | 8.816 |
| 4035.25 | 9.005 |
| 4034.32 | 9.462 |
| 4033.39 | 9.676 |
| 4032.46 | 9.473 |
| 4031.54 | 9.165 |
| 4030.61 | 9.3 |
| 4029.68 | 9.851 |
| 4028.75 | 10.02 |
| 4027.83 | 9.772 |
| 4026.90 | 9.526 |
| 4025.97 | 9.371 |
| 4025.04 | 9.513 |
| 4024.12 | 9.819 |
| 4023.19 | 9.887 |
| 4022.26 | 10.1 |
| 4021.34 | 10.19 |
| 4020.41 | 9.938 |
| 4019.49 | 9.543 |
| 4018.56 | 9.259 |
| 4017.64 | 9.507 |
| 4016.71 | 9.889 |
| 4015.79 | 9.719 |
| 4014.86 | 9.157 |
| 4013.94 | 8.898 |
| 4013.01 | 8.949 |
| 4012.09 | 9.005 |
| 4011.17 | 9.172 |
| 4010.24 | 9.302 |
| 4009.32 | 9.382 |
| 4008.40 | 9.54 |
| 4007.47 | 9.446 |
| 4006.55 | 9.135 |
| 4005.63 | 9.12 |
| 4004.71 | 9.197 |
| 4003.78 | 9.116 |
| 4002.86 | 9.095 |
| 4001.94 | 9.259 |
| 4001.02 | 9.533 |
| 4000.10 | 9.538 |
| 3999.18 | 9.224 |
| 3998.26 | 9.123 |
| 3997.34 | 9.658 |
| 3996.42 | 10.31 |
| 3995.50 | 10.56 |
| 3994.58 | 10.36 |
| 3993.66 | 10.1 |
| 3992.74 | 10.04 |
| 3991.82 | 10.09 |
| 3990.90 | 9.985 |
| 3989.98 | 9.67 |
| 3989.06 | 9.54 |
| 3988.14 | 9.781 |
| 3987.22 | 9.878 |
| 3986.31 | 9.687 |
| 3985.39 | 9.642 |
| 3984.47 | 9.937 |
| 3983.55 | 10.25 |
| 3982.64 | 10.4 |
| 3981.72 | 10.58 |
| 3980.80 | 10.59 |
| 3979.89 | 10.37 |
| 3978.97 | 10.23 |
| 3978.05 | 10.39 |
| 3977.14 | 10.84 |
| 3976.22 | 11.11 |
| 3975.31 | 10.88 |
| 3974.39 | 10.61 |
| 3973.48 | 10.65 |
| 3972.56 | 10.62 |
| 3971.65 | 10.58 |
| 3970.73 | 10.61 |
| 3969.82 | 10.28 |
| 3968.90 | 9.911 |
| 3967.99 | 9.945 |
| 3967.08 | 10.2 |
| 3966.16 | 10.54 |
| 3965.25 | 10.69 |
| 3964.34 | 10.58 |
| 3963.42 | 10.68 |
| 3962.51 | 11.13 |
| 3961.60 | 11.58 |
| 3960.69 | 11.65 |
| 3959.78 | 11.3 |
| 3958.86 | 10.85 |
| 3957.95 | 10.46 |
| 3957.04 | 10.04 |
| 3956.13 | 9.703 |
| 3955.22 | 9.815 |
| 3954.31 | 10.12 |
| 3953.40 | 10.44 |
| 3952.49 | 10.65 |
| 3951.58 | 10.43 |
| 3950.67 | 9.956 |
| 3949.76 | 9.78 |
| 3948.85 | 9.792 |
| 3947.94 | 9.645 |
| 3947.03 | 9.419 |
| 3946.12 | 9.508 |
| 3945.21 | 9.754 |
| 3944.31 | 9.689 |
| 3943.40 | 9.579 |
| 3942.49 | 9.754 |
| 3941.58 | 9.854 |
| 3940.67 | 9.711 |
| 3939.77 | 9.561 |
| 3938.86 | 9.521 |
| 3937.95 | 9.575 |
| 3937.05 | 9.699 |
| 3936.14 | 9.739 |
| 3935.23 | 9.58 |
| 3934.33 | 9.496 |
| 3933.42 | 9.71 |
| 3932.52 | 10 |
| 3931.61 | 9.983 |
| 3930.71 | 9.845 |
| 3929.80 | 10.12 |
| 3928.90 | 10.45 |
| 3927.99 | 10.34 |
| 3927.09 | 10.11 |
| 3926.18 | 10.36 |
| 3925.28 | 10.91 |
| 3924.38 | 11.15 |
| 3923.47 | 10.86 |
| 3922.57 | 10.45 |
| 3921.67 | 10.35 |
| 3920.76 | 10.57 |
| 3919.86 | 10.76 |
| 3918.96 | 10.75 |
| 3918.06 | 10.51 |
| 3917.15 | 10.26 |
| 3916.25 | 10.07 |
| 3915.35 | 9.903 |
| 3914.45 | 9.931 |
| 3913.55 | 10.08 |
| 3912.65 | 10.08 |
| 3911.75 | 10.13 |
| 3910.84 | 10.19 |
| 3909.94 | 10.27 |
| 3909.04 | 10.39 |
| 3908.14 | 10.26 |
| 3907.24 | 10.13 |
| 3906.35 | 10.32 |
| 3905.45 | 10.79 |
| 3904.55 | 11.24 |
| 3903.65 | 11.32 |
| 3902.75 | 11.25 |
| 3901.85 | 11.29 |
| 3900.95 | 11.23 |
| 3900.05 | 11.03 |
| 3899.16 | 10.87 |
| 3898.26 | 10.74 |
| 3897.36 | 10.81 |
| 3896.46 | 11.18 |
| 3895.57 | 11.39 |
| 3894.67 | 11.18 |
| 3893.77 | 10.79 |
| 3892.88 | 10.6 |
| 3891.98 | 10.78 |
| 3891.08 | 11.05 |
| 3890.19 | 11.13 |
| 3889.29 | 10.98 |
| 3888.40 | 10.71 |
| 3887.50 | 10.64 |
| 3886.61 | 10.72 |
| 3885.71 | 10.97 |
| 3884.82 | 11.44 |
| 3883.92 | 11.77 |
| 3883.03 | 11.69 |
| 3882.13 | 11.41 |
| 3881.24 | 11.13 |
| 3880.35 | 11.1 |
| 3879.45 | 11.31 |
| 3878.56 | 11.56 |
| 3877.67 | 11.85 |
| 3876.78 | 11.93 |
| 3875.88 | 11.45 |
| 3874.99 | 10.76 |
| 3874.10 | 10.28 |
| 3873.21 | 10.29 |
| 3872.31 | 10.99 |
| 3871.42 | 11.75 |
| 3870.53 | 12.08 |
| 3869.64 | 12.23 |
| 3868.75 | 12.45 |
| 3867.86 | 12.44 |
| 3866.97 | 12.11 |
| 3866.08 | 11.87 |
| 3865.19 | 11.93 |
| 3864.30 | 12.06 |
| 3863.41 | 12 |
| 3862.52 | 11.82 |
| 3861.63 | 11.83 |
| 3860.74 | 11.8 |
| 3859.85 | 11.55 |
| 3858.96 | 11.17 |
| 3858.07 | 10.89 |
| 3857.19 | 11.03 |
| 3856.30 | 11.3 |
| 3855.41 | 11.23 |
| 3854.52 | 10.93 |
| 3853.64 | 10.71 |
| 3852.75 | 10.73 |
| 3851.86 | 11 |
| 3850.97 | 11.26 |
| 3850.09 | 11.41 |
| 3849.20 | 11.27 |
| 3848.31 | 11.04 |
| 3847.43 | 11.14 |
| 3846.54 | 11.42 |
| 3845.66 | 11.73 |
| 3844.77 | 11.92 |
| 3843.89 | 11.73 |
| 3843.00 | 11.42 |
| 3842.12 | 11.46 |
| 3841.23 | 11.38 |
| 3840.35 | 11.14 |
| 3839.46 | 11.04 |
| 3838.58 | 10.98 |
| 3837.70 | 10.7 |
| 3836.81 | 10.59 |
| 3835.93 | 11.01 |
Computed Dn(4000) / 0.97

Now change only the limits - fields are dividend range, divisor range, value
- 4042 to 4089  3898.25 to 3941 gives 1.01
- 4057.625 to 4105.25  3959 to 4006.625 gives 1.05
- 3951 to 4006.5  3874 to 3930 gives 0.98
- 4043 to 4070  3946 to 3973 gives 0.96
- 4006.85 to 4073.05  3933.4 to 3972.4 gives 0.98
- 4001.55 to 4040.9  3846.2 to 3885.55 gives 0.89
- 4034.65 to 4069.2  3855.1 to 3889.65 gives 0.90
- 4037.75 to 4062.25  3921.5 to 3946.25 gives 1.01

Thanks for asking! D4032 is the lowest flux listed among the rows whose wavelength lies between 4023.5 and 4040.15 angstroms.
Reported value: 8.816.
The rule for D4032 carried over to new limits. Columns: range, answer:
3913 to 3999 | 9.123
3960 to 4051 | 8.561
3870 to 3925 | 9.903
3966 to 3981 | 9.911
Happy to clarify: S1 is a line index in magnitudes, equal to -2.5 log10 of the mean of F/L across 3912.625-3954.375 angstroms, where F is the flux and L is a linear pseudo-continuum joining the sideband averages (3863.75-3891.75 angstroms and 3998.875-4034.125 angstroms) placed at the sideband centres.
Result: 0.06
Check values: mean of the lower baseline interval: 11.4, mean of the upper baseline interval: 9.47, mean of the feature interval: 10.1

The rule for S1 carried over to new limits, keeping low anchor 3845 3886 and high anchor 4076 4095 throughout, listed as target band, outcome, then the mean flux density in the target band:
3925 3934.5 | 0.097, 10.1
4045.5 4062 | 0.078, 9.64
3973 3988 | 0.042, 10.4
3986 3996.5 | 0.076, 9.99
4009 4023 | 0.119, 9.48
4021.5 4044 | 0.109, 9.47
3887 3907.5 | 0.031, 10.9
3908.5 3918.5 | 0.103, 10.2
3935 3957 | 0.122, 9.81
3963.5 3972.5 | 0.047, 10.4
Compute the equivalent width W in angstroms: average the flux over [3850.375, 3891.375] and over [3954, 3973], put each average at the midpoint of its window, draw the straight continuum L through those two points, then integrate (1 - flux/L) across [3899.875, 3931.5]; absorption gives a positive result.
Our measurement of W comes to 1.4 angstroms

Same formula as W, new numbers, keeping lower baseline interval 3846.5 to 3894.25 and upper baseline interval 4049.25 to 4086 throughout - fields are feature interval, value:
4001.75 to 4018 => 1.45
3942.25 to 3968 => 0.85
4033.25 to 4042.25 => 0.66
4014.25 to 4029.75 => 0.58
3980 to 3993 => 0.45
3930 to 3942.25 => 1.21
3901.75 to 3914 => 0.54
